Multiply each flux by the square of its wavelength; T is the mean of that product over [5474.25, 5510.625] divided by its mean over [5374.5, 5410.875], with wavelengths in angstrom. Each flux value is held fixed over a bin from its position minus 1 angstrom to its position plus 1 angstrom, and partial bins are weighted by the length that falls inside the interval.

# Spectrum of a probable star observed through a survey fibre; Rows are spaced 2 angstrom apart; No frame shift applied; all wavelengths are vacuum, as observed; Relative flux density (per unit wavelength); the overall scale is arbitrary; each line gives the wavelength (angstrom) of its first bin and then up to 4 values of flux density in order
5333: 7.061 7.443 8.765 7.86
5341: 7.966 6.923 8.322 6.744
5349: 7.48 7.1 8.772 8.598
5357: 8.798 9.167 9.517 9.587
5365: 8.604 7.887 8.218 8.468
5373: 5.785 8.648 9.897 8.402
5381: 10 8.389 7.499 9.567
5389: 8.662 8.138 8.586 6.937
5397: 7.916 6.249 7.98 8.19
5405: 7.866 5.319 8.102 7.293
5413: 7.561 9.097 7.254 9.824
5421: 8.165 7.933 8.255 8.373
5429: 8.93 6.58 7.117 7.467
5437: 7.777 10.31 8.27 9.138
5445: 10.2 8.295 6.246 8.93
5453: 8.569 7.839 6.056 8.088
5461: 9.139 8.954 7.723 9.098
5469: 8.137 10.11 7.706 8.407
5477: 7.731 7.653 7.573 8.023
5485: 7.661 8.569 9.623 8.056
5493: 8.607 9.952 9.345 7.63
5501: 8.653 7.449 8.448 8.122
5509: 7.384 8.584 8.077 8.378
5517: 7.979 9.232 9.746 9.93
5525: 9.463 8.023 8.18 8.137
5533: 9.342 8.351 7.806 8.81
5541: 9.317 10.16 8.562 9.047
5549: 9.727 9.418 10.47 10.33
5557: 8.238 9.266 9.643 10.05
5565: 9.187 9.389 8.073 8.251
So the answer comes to 1.06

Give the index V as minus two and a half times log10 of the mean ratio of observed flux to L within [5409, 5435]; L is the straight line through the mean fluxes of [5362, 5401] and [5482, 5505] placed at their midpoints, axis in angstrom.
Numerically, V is 0.05 mag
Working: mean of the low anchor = 8.28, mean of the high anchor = 8.5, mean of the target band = 8.01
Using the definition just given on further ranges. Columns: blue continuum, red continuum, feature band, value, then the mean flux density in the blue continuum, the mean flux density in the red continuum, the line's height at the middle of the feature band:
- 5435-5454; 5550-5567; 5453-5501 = 0.06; 8.58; 9.56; 8.86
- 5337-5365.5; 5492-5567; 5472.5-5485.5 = 0.12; 8.26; 8.9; 8.72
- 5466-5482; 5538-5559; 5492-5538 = 0.04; 8.3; 9.4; 8.91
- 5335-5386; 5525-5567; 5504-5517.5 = 0.10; 8.28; 9.12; 8.96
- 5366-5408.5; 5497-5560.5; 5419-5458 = 0.02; 8.03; 8.8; 8.31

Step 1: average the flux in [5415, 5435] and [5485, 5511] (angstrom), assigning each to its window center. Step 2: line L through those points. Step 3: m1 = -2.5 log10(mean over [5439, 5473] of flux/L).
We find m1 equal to -0.03 mag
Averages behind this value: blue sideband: 8.07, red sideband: 8.46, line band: 8.46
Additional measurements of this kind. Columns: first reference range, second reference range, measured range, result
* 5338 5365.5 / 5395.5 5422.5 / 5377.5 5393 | -0.10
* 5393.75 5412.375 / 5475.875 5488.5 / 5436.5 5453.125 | -0.13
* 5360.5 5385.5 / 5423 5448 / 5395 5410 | 0.15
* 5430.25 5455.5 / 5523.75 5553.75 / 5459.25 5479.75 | 0.00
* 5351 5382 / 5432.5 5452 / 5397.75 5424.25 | 0.10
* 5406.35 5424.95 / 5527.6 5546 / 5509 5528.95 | -0.01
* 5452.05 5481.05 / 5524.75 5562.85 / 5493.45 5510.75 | 0.03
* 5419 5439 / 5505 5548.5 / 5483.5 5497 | -0.04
